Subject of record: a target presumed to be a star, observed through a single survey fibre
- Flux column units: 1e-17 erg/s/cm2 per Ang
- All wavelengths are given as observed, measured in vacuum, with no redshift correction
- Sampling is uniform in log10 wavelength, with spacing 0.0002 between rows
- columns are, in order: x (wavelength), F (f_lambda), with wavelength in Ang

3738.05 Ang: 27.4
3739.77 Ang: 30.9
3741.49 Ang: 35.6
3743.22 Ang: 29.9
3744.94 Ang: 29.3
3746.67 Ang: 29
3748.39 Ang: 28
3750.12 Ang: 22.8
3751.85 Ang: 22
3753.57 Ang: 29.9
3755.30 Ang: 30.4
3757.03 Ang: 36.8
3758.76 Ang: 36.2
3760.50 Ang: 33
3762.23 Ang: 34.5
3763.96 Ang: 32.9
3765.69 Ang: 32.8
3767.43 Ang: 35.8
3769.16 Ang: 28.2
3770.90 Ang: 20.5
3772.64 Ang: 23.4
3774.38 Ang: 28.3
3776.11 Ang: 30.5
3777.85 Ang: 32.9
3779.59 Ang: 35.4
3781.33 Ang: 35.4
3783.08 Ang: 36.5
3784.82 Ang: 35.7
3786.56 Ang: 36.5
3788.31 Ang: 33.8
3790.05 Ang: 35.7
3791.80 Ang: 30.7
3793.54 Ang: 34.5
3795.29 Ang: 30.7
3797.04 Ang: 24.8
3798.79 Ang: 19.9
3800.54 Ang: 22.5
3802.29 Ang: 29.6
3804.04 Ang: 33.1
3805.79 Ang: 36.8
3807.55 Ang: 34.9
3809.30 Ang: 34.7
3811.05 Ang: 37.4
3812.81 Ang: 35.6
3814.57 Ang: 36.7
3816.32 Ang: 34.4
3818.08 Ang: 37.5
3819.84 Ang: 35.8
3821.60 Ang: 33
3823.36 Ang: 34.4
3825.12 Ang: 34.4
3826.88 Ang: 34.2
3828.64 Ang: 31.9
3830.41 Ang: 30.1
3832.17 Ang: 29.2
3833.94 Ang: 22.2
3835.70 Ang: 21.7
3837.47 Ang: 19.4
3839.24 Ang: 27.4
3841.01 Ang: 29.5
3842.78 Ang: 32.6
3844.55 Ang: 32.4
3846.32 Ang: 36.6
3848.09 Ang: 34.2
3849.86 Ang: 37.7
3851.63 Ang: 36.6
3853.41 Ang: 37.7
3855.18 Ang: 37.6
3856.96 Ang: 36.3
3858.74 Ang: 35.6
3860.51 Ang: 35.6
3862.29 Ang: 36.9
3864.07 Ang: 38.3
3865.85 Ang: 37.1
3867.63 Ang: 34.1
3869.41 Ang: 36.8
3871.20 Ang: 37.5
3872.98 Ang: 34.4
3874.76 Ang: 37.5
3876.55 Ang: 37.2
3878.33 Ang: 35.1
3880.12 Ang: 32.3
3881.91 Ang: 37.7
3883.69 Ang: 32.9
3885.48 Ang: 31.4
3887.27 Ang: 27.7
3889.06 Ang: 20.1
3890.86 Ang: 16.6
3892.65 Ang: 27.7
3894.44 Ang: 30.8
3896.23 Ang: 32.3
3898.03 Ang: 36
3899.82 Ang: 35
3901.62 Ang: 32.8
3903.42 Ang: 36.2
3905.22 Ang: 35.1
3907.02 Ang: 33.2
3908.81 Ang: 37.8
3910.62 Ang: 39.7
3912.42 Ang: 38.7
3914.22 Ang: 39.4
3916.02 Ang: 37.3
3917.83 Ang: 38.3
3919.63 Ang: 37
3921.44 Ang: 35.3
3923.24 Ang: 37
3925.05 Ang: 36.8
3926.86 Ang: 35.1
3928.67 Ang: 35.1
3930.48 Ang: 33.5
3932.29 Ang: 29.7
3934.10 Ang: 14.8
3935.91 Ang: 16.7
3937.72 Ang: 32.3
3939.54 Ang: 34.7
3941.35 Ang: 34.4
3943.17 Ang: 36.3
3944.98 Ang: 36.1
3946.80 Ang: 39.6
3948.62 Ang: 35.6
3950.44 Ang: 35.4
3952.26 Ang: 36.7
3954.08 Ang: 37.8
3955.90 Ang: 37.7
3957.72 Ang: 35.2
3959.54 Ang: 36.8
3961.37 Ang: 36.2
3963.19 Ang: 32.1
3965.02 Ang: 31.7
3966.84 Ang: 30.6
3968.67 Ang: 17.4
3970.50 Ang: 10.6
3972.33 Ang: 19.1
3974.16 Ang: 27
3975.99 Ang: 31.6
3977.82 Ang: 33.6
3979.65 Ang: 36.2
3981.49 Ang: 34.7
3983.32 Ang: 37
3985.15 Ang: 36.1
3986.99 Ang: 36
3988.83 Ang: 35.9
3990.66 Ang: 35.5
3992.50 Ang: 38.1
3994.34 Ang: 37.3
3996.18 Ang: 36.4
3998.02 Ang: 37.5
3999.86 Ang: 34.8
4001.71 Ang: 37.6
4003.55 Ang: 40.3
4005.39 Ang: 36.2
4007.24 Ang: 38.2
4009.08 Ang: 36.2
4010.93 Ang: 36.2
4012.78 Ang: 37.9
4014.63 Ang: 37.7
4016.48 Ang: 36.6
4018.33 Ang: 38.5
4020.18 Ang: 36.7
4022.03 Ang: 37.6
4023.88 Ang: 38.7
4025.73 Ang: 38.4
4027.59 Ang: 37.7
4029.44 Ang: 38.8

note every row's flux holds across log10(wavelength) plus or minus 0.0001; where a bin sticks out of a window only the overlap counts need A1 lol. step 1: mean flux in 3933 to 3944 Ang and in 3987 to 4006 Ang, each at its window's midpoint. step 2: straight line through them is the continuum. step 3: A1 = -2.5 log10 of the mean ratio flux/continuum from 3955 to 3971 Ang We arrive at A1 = 0.05 mag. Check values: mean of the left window 28.2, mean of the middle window 30.3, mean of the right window 36.9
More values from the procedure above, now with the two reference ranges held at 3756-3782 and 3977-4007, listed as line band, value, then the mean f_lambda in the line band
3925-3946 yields 0.14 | 31.1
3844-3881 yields -0.07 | 36.1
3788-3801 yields 0.11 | 29.1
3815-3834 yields 0.00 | 33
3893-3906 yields 0.02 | 33.8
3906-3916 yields -0.09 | 37.7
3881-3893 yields 0.23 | 27.7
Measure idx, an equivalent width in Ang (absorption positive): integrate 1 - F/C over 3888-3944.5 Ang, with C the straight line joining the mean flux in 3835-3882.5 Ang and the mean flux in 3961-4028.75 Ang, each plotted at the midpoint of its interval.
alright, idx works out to 2.6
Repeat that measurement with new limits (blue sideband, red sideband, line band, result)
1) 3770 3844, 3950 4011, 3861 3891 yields -1.2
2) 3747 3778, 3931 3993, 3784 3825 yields -3.6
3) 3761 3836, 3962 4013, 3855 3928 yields -4.5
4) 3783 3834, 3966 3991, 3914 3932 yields -3.1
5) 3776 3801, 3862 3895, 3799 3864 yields -1.3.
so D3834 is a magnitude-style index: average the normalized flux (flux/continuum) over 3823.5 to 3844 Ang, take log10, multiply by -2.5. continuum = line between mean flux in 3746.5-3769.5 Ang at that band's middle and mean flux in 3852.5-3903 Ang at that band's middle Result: 0.14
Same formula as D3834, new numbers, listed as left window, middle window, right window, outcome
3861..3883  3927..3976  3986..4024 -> 0.19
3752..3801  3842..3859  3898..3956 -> -0.09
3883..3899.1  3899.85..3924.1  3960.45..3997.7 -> -0.25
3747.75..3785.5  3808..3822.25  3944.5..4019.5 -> -0.13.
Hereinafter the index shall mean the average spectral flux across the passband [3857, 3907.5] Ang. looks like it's 33.4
